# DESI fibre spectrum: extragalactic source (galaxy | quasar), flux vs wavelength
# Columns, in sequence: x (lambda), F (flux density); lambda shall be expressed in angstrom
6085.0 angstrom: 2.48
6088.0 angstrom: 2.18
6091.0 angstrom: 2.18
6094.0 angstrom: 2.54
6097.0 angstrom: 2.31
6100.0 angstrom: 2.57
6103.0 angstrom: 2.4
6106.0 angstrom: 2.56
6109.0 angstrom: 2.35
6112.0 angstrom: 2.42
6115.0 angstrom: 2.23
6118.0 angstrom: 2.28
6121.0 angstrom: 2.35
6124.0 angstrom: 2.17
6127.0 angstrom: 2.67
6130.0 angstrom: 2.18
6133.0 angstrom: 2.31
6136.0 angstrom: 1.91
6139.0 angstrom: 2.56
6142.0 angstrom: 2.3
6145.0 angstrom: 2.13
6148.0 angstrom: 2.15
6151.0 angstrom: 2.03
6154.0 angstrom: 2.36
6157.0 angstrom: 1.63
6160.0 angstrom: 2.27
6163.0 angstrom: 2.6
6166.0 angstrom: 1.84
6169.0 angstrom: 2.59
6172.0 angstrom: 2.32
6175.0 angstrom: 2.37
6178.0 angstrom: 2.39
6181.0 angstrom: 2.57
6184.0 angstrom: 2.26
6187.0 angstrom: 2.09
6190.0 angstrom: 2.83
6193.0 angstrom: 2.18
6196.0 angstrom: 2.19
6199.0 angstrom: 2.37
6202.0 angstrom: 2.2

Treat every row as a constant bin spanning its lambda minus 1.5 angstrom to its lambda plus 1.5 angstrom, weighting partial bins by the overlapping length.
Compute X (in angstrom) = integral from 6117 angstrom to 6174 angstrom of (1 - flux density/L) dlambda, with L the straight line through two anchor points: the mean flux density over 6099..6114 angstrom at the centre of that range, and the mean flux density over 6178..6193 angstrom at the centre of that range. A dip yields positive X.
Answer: 4.3 angstrom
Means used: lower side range 2.45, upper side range 2.41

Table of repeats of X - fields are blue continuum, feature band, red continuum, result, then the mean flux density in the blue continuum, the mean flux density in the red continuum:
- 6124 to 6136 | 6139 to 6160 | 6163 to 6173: 1.41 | 2.3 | 2.3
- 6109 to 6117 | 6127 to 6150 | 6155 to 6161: -1.38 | 2.33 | 1.96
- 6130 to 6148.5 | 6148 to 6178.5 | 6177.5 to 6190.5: 1.19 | 2.23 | 2.4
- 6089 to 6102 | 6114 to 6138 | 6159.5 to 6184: 1.13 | 2.39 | 2.37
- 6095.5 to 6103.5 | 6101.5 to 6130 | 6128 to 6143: -0.19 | 2.43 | 2.26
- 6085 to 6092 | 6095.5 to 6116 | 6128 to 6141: -1.46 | 2.24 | 2.26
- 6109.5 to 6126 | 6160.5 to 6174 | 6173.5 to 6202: 0.03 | 2.31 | 2.35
